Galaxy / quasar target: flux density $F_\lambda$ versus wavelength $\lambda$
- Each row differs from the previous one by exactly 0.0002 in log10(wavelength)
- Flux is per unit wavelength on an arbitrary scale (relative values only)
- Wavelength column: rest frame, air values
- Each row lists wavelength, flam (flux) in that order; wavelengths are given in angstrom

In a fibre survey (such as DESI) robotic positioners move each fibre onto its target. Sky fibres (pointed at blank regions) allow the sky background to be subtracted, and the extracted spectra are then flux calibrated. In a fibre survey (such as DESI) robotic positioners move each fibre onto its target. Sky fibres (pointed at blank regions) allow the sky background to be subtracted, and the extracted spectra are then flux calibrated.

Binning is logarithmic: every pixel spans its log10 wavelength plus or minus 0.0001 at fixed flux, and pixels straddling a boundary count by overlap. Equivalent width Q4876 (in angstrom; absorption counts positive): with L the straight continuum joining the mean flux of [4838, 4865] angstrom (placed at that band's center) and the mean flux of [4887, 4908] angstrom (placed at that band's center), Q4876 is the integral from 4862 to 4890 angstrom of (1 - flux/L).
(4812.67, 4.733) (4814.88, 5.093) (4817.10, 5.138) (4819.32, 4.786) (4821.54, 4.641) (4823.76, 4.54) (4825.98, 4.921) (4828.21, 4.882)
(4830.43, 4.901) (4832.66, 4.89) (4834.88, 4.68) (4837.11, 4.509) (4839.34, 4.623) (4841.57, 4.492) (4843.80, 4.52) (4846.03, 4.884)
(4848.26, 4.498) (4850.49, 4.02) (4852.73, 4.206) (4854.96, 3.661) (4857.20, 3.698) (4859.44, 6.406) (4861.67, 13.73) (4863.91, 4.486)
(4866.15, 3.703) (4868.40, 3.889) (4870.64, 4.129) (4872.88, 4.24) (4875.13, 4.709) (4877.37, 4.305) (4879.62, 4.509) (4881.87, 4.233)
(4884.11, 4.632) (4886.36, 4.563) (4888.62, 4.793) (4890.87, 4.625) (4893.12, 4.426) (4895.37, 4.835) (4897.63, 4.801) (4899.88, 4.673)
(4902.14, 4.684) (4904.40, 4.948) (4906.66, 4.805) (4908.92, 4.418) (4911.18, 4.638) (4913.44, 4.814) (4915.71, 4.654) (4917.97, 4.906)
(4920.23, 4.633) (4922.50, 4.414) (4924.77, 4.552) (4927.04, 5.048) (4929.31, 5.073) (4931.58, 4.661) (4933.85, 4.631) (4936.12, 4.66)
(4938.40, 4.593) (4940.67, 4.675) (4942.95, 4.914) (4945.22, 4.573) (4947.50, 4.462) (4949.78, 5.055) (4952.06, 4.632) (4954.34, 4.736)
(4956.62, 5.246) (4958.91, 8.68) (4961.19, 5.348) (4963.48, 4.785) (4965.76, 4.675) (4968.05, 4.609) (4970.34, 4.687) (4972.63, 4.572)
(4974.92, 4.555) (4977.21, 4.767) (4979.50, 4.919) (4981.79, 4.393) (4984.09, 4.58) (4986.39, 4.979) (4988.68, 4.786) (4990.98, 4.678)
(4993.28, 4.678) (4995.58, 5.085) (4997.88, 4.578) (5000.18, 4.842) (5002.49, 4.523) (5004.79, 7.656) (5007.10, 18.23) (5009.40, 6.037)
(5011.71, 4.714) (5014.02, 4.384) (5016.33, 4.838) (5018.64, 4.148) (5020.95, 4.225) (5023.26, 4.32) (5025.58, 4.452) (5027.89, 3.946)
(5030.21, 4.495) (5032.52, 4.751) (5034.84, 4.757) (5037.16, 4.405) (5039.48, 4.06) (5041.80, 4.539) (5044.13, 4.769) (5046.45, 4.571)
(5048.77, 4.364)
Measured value 2.0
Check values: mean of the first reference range 5.27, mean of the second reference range 4.72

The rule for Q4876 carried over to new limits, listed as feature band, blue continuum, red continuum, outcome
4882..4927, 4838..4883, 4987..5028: 3.5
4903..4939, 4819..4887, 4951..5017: 3.1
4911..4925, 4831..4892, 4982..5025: 1.2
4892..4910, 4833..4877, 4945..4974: 1.0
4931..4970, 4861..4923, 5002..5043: 0.9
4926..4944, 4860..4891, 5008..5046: 0.5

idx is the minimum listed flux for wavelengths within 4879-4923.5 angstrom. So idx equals 4.233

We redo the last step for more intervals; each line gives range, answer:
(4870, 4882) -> 4.129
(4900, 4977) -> 4.414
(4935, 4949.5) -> 4.462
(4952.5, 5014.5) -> 4.384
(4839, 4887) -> 3.661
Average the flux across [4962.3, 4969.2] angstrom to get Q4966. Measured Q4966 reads 4.69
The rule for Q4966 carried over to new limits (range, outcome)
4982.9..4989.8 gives 4.78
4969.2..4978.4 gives 4.65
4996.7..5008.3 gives 7.95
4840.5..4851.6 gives 4.49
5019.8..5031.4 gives 4.29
